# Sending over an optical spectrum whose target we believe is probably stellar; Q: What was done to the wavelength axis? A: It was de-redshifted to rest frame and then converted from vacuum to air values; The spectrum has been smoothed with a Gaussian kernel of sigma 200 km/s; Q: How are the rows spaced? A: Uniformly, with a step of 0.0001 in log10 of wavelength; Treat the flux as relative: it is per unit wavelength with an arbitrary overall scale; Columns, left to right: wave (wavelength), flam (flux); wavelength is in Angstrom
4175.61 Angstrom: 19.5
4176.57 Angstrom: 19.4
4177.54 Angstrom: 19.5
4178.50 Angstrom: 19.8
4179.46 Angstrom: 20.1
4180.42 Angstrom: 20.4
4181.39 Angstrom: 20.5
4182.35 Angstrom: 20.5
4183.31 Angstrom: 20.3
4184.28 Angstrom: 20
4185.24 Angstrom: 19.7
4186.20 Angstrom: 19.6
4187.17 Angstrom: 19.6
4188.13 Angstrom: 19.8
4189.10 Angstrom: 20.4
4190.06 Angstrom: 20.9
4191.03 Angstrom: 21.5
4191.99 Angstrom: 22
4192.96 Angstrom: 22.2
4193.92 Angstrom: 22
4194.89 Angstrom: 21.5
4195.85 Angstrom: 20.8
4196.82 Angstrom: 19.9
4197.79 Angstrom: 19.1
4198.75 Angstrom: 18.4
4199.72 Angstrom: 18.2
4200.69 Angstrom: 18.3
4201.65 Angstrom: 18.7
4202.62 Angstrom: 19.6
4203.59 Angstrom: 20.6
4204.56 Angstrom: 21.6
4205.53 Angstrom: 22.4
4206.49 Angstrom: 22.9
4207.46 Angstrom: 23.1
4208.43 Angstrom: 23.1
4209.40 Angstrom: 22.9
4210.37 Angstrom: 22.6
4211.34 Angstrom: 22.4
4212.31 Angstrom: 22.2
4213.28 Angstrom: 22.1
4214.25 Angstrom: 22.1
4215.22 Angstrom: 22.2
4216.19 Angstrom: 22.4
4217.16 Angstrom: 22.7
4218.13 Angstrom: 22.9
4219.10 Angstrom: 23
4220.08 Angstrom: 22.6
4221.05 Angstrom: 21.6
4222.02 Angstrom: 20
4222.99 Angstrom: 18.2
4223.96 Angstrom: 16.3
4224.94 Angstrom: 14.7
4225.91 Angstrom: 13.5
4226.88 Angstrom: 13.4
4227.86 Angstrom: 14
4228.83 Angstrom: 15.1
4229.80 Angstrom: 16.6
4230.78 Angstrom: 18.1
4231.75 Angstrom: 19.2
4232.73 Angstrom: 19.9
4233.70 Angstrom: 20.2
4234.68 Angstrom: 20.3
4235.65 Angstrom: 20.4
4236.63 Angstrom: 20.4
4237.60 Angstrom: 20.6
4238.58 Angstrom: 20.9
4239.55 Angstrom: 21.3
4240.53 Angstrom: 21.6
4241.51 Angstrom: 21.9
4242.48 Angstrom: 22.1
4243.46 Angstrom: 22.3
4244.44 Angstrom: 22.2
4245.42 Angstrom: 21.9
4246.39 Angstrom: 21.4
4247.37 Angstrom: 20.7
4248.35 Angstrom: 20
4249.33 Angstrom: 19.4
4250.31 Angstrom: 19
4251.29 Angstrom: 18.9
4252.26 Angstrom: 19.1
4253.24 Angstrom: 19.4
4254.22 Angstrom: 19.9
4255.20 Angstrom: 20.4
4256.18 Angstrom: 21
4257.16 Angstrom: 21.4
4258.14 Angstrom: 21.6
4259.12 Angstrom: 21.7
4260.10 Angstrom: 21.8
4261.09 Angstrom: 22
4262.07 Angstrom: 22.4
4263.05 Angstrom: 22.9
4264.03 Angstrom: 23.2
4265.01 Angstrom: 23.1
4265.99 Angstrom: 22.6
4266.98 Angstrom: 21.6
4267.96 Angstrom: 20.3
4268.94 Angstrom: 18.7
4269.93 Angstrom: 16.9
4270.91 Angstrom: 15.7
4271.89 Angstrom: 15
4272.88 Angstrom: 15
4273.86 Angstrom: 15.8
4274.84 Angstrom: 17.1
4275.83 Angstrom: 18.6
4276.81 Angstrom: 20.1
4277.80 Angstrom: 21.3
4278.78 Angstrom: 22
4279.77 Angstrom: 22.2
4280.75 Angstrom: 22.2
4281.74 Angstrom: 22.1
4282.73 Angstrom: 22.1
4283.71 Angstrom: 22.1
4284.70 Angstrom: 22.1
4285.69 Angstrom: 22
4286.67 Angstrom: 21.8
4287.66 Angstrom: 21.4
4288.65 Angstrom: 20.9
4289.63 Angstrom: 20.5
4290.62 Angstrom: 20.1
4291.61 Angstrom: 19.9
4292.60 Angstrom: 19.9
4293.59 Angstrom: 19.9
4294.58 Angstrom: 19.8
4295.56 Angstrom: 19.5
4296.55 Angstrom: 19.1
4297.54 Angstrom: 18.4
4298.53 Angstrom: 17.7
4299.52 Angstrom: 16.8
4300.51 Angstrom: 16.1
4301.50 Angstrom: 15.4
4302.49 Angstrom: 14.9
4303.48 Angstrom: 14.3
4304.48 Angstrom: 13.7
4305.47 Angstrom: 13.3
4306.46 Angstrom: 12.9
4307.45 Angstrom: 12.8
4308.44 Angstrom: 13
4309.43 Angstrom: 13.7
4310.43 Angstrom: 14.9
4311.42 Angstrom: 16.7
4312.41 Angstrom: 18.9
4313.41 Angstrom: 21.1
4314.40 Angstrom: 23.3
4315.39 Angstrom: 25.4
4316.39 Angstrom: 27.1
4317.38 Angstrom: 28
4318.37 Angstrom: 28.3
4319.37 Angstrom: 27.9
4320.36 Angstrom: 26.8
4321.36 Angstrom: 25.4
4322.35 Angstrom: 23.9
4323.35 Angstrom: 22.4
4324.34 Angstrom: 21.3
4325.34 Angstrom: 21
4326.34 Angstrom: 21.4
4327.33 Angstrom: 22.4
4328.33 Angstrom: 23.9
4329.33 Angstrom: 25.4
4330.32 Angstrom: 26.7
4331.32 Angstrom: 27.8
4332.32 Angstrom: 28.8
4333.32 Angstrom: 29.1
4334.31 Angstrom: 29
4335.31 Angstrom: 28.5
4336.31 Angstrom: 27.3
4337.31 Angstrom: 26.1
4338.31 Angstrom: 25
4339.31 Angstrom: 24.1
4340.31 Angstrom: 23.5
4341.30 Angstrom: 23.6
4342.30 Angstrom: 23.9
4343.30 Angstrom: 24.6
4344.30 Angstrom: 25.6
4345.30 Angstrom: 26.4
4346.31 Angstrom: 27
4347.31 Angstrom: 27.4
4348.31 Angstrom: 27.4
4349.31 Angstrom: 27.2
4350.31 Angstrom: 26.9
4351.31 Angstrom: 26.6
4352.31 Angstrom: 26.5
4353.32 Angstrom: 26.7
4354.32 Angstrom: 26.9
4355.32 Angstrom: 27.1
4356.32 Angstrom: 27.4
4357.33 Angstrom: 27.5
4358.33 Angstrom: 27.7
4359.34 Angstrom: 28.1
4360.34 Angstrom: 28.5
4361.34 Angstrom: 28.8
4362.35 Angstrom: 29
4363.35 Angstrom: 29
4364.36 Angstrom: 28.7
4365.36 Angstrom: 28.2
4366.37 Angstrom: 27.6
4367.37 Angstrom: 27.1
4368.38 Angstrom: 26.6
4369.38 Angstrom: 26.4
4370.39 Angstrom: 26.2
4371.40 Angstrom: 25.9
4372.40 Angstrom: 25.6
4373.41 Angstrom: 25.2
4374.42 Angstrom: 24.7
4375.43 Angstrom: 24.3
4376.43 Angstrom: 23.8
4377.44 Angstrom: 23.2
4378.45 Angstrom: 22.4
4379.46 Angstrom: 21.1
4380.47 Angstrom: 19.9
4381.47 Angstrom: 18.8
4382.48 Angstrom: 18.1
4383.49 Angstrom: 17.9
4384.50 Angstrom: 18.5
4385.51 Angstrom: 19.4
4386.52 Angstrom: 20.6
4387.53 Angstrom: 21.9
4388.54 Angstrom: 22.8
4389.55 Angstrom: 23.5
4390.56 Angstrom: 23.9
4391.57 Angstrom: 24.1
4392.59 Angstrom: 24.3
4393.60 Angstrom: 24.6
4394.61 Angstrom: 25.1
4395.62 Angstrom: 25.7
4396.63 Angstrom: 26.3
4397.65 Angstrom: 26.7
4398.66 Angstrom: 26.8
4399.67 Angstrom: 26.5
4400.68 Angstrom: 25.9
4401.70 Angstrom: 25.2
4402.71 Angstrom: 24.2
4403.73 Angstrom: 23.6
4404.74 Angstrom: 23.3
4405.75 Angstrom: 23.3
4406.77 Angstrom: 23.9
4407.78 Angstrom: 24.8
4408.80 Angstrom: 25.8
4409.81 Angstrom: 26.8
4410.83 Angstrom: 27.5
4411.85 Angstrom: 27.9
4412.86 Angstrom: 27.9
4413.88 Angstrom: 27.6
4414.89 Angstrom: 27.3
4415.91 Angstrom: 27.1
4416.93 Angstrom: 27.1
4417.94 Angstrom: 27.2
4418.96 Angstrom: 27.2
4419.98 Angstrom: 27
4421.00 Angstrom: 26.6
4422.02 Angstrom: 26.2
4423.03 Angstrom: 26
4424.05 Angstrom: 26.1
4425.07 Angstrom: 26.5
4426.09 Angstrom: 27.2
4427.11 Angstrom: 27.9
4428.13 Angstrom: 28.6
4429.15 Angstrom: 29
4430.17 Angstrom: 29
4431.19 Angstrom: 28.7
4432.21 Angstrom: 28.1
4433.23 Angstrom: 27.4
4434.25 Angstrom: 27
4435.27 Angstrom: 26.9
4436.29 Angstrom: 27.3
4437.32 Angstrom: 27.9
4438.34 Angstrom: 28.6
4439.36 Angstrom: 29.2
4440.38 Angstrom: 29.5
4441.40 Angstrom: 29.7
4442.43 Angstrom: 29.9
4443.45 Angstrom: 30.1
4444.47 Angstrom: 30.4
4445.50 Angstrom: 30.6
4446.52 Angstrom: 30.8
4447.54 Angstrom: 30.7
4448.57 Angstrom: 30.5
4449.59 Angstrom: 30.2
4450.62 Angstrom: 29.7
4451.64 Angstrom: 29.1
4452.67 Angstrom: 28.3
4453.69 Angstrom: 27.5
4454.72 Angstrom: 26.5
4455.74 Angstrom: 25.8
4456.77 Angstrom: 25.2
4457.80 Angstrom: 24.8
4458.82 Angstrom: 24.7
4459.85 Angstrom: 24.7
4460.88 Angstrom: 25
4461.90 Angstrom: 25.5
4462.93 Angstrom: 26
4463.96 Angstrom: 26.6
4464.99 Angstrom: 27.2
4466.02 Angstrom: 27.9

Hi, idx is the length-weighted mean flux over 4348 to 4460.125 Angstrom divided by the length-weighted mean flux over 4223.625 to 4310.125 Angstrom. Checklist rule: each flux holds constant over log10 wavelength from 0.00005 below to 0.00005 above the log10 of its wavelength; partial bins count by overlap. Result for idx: 1.4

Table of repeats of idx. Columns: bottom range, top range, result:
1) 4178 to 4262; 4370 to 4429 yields 1.21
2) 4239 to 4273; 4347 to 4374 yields 1.32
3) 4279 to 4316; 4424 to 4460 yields 1.51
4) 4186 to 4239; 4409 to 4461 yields 1.38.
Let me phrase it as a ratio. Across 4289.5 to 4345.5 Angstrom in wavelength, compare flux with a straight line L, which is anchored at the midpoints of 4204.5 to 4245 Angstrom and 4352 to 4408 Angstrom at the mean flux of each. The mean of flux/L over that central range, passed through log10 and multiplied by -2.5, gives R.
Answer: 0.07 mag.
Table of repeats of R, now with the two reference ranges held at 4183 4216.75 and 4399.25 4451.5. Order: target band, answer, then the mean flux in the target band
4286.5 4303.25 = 0.25 mag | 18.8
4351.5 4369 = -0.08 mag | 27.7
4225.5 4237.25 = 0.24 mag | 17.7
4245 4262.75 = 0.09 mag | 20.7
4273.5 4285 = 0.13 mag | 20.7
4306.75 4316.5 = 0.31 mag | 18.2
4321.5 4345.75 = -0.01 mag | 25.1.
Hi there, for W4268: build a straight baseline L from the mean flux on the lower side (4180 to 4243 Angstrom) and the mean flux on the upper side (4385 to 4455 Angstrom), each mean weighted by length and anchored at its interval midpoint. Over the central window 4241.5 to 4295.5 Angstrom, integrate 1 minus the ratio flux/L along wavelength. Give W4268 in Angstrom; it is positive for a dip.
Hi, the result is 3.8 Angstrom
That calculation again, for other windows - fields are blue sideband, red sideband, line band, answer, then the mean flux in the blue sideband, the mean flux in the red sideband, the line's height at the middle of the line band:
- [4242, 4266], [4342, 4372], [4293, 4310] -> 5.6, 21.2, 27.1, 23.9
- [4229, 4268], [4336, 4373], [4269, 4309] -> 8.1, 20.8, 26.7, 23.1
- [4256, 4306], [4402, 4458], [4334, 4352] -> -2.5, 19.6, 27.5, 22.9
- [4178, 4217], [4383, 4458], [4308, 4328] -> 1.5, 20.9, 26.5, 24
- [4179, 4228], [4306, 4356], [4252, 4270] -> 0.8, 20.4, 24.2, 22.1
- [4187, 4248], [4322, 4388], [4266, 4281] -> 2.3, 20.4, 25.1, 22.3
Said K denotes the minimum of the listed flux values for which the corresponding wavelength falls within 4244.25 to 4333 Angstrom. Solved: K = 12.8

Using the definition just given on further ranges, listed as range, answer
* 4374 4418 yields 17.9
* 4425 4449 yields 26.5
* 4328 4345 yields 23.5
